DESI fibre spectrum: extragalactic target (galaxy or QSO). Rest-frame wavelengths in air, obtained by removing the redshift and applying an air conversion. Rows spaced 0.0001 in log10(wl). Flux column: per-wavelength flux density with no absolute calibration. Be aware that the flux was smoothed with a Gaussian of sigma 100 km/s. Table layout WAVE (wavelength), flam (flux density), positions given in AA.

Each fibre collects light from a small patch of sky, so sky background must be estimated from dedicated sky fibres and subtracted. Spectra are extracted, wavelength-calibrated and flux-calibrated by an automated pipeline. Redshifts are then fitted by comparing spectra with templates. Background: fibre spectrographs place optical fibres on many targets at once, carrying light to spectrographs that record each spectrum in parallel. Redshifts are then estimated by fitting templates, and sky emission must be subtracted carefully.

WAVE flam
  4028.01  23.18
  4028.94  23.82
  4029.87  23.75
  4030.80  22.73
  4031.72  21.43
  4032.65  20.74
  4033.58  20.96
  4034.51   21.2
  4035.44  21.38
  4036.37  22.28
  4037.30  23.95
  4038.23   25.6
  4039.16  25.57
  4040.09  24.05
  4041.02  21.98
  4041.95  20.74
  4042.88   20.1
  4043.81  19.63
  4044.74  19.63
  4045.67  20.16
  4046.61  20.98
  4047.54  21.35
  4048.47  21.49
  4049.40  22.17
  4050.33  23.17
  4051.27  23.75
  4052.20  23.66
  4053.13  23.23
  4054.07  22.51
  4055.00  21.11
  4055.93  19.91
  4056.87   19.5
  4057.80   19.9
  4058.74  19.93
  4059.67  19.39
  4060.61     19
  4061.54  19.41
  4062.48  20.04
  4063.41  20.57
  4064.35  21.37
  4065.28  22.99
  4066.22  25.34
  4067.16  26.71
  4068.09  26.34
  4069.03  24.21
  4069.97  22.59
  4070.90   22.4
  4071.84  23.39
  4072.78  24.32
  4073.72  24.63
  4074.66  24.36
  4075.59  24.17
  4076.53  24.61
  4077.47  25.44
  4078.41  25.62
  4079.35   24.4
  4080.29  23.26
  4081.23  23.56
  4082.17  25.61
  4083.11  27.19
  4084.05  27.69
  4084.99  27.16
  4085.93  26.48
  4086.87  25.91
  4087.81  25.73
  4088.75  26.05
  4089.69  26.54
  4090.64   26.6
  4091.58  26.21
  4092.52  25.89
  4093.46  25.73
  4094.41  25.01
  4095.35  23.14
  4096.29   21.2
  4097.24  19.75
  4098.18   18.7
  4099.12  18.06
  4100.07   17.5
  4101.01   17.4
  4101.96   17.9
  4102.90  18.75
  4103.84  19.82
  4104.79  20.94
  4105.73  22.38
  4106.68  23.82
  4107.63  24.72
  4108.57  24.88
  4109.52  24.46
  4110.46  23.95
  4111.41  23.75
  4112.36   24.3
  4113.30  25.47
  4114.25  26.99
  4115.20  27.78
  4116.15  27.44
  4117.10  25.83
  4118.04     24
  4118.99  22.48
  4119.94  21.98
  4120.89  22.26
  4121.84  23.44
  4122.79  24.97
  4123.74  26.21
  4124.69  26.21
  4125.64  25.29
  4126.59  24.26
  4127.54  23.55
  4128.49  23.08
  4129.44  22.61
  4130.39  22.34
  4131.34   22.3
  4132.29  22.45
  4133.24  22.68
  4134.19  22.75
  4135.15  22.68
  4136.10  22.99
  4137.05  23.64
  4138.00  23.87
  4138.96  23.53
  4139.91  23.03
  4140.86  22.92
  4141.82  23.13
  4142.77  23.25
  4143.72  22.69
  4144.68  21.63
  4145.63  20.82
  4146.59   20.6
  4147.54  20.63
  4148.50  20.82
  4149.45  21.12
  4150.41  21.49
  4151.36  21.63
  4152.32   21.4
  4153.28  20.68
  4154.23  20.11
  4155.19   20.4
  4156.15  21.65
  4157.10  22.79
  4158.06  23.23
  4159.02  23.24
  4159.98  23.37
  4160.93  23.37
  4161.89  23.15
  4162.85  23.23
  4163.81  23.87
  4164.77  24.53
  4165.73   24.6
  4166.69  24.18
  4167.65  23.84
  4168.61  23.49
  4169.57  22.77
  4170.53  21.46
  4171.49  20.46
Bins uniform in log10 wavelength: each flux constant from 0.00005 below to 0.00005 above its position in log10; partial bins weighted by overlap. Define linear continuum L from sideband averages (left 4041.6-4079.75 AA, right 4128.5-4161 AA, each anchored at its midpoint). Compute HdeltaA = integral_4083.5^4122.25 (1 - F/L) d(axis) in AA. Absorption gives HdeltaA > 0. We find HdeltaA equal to -2.35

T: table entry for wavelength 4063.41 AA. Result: 20.57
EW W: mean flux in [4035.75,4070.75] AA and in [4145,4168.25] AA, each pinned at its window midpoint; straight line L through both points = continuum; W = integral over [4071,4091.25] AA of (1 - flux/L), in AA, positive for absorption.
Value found -3.0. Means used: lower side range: 22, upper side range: 22.3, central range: 25.3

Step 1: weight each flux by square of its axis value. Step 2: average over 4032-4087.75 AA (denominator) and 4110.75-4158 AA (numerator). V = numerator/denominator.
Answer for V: 1.05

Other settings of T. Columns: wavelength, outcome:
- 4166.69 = 24.18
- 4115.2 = 27.78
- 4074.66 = 24.36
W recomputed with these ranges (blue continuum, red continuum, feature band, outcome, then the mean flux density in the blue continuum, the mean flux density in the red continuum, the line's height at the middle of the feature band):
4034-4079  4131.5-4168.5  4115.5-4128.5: -1.1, 22.4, 22.5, 22.5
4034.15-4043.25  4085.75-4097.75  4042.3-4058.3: 1.3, 22.7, 24.9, 23.2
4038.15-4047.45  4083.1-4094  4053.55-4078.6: 1.6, 21.7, 26.4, 24.1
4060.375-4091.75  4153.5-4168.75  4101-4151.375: 1.1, 24.4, 23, 23.6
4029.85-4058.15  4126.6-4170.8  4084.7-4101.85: -0.9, 21.9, 22.6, 22.2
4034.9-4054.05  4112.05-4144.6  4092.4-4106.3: 1.5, 22.2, 23.9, 23.3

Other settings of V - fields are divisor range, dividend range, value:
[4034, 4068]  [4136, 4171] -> 1.08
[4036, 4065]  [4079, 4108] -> 1.11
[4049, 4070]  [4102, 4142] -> 1.11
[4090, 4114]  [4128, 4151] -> 1.01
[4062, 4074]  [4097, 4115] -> 0.95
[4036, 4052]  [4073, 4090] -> 1.17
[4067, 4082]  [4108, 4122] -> 1.03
